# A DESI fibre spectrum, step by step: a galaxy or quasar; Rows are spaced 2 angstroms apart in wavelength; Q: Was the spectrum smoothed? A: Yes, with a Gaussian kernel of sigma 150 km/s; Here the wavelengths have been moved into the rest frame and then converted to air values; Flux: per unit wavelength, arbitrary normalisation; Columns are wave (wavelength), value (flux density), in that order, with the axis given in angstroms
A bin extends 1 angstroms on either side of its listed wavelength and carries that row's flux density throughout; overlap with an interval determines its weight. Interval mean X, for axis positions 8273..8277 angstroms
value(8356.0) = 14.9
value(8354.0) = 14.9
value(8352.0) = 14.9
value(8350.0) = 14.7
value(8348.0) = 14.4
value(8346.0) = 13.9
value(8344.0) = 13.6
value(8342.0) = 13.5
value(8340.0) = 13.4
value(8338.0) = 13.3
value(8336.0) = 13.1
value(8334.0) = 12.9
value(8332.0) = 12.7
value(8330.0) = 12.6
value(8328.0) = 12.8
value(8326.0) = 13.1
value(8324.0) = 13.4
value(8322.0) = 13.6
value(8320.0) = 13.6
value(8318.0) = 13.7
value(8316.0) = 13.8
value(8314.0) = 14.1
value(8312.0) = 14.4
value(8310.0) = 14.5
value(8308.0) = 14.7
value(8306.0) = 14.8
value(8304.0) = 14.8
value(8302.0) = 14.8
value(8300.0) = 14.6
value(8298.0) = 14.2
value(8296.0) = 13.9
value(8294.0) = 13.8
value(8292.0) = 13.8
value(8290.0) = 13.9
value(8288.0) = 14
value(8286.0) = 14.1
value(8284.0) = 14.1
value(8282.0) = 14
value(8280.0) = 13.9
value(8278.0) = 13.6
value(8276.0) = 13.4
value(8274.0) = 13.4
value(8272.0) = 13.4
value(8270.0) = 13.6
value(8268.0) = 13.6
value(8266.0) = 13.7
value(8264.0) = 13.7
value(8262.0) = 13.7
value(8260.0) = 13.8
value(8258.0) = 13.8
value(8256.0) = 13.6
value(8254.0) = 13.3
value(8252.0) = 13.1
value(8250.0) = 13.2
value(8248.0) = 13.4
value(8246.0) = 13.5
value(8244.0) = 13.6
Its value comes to 13.4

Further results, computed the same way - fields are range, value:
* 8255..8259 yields 13.7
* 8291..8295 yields 13.8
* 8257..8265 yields 13.8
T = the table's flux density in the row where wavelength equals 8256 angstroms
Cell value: 13.6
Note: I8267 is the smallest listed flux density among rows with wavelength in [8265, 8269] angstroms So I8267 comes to 13.6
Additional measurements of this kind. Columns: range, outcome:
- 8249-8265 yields 13.1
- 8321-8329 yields 12.8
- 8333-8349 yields 12.9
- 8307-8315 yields 14.1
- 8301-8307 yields 14.8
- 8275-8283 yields 13.4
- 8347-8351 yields 14.4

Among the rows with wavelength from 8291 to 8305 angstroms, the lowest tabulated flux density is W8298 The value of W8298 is 13.8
